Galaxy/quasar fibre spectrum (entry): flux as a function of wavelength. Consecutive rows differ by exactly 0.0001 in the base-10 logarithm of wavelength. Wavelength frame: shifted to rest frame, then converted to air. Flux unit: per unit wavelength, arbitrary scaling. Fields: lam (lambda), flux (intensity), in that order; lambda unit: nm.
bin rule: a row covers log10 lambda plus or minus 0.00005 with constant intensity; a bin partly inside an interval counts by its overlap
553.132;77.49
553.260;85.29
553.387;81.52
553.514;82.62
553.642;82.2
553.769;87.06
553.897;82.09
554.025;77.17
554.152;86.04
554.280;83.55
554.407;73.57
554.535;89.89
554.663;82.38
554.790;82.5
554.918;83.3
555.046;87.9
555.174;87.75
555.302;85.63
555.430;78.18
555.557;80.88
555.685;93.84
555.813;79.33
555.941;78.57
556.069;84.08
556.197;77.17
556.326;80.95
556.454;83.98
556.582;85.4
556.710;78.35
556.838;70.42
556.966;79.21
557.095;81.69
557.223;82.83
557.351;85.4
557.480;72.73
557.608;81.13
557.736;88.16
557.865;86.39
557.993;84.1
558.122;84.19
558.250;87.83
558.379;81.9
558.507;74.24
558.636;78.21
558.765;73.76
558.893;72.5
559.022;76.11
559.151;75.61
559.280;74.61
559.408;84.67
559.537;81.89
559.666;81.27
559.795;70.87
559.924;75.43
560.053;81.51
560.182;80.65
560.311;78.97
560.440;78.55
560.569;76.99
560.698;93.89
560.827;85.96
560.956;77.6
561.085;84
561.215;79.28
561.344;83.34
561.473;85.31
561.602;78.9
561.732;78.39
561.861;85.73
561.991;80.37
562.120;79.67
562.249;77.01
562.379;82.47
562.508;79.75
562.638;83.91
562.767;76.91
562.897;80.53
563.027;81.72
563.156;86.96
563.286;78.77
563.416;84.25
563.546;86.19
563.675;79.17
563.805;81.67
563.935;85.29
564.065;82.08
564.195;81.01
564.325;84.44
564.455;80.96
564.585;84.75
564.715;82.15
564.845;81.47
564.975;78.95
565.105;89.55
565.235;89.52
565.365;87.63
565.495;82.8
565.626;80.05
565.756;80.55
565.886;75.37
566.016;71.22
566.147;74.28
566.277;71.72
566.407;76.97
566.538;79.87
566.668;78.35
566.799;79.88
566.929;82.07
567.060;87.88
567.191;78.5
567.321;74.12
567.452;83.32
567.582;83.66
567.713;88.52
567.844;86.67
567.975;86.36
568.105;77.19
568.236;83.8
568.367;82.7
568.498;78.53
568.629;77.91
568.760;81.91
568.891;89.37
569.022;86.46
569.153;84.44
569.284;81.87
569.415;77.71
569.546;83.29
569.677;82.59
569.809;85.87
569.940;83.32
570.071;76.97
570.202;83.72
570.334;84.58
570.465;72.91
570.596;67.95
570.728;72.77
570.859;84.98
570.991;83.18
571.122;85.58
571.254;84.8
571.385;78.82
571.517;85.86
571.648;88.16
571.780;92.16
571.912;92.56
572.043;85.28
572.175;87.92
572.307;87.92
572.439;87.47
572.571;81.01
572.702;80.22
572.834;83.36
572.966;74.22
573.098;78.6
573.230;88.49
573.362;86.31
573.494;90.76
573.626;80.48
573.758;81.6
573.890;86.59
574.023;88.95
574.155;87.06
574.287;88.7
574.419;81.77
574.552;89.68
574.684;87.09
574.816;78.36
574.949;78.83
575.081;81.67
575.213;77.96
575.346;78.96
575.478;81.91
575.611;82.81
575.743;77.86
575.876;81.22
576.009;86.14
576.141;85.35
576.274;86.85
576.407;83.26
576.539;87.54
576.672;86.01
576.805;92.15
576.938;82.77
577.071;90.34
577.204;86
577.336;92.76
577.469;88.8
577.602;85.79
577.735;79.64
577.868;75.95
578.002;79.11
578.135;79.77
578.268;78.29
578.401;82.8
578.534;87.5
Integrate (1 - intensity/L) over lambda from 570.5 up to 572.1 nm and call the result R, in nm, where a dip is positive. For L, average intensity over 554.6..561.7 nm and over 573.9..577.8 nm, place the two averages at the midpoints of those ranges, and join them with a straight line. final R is 0.01 nm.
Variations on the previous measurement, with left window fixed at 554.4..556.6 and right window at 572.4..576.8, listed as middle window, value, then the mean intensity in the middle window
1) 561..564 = 0.06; 81.7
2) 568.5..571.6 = 0.07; 81.6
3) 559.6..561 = 0.05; 80.2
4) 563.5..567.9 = 0.11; 81.5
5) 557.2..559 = 0.05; 80.8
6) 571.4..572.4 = -0.05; 88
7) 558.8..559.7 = 0.06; 77.9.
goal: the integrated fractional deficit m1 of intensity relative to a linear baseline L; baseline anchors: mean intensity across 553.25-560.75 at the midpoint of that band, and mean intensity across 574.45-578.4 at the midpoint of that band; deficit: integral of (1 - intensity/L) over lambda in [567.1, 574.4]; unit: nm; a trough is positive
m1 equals -0.03 nm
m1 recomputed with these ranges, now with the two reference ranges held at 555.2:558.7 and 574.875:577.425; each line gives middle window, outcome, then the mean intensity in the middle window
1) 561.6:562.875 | 0.032 nm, 80.4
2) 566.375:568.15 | 0.027 nm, 81.8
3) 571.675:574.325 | -0.052 nm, 85.5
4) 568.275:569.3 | 0.004 nm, 82.9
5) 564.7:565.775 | -0.013 nm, 83.8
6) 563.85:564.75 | -0.003 nm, 82.9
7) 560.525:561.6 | -0.012 nm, 83.2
